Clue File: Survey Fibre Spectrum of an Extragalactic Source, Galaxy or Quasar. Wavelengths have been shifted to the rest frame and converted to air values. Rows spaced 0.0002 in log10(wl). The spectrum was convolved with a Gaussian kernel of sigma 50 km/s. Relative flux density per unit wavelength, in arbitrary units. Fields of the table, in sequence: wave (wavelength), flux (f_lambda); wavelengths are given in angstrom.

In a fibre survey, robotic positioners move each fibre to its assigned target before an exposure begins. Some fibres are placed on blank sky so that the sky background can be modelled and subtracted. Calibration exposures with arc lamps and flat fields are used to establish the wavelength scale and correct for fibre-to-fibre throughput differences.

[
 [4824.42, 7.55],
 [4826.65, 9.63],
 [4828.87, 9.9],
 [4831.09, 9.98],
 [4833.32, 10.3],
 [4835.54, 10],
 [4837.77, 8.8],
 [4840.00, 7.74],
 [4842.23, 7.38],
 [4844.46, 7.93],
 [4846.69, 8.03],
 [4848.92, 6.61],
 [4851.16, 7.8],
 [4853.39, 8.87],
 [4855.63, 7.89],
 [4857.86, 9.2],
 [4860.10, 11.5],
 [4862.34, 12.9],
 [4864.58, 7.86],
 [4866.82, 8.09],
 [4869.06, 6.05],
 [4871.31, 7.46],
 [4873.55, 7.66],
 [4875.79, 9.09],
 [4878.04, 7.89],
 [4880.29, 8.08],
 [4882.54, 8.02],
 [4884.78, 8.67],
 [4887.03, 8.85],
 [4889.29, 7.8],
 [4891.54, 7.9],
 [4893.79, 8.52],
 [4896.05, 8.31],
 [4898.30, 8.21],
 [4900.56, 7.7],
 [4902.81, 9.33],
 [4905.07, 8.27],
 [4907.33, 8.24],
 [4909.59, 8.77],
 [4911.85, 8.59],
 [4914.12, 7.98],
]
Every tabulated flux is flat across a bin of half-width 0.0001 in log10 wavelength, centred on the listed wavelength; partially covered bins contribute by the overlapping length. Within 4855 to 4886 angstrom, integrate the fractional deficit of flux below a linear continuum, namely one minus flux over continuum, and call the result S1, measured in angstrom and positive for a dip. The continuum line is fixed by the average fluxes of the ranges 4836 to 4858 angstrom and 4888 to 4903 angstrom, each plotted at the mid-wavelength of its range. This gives -1.92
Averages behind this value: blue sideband 8.03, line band 8.61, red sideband 8.19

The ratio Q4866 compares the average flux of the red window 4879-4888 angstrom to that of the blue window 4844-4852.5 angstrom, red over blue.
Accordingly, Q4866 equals 1.10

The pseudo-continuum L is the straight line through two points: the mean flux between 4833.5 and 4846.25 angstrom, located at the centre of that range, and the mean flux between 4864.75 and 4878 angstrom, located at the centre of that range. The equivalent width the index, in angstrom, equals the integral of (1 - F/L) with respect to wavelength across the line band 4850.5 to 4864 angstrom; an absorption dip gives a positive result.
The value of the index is -2.76 angstrom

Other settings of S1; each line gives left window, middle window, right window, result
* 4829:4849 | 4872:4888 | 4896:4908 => 0.3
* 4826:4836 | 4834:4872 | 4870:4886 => 2.4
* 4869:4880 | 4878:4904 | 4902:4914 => -0.3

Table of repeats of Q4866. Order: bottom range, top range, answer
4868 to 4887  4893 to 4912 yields 1.06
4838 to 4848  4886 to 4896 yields 1.05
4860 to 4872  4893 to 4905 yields 0.95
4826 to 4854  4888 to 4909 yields 0.95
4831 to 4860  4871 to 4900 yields 0.96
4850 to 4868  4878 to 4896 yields 0.89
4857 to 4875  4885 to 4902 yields 0.93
